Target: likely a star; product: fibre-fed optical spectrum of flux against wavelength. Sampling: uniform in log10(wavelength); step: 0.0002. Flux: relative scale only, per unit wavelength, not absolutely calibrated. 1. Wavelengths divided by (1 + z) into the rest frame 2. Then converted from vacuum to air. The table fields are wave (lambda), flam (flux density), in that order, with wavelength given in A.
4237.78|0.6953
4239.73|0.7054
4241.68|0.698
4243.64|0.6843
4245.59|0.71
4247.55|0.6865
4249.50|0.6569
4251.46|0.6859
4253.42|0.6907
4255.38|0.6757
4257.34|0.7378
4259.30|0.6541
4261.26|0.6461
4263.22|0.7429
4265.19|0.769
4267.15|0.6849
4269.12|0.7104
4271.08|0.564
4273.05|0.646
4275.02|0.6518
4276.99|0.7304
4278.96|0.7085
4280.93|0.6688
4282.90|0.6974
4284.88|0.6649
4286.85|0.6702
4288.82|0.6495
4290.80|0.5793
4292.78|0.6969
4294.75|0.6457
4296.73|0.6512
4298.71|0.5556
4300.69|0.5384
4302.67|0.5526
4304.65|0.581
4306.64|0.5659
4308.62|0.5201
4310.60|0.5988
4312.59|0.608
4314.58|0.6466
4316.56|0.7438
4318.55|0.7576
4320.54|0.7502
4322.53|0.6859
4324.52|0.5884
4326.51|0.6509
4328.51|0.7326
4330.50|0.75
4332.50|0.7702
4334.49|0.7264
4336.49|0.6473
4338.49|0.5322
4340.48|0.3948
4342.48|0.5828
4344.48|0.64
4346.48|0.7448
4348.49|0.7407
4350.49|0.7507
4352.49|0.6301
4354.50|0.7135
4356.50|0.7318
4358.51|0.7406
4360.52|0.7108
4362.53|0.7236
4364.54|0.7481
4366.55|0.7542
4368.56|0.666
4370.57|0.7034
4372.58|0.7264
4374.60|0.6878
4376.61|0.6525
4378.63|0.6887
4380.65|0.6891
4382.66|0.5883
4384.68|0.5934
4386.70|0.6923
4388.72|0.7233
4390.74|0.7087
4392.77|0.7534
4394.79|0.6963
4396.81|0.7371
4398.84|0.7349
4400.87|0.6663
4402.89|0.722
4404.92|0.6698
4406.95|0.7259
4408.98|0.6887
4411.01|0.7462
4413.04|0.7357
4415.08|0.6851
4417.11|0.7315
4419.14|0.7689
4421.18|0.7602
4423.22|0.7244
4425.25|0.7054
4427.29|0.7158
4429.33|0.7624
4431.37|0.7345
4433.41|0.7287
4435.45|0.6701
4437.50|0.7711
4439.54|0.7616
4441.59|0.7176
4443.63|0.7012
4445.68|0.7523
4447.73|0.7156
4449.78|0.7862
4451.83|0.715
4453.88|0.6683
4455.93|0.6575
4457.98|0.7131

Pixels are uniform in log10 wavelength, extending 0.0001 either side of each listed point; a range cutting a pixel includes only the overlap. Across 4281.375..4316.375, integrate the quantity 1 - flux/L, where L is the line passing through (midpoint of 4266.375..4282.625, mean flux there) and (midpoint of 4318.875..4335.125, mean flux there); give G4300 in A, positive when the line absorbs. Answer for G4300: 3.6 A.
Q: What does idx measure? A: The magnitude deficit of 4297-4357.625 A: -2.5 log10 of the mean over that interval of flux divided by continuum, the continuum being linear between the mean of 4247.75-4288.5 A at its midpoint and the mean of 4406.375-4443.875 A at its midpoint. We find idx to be 0.08 mag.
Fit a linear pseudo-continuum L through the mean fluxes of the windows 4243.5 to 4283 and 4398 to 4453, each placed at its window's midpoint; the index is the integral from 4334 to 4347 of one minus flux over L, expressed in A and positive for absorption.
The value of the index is 1.9 A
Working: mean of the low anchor 0.686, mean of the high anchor 0.726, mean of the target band 0.6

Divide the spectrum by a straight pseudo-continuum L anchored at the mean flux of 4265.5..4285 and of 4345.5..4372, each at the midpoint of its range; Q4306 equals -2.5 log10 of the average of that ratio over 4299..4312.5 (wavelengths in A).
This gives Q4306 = 0.23 mag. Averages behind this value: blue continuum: 0.676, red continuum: 0.72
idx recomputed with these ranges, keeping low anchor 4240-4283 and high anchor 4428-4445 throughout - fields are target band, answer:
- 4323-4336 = 0.006 mag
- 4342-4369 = 0.003 mag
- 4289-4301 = 0.128 mag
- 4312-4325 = 0.018 mag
